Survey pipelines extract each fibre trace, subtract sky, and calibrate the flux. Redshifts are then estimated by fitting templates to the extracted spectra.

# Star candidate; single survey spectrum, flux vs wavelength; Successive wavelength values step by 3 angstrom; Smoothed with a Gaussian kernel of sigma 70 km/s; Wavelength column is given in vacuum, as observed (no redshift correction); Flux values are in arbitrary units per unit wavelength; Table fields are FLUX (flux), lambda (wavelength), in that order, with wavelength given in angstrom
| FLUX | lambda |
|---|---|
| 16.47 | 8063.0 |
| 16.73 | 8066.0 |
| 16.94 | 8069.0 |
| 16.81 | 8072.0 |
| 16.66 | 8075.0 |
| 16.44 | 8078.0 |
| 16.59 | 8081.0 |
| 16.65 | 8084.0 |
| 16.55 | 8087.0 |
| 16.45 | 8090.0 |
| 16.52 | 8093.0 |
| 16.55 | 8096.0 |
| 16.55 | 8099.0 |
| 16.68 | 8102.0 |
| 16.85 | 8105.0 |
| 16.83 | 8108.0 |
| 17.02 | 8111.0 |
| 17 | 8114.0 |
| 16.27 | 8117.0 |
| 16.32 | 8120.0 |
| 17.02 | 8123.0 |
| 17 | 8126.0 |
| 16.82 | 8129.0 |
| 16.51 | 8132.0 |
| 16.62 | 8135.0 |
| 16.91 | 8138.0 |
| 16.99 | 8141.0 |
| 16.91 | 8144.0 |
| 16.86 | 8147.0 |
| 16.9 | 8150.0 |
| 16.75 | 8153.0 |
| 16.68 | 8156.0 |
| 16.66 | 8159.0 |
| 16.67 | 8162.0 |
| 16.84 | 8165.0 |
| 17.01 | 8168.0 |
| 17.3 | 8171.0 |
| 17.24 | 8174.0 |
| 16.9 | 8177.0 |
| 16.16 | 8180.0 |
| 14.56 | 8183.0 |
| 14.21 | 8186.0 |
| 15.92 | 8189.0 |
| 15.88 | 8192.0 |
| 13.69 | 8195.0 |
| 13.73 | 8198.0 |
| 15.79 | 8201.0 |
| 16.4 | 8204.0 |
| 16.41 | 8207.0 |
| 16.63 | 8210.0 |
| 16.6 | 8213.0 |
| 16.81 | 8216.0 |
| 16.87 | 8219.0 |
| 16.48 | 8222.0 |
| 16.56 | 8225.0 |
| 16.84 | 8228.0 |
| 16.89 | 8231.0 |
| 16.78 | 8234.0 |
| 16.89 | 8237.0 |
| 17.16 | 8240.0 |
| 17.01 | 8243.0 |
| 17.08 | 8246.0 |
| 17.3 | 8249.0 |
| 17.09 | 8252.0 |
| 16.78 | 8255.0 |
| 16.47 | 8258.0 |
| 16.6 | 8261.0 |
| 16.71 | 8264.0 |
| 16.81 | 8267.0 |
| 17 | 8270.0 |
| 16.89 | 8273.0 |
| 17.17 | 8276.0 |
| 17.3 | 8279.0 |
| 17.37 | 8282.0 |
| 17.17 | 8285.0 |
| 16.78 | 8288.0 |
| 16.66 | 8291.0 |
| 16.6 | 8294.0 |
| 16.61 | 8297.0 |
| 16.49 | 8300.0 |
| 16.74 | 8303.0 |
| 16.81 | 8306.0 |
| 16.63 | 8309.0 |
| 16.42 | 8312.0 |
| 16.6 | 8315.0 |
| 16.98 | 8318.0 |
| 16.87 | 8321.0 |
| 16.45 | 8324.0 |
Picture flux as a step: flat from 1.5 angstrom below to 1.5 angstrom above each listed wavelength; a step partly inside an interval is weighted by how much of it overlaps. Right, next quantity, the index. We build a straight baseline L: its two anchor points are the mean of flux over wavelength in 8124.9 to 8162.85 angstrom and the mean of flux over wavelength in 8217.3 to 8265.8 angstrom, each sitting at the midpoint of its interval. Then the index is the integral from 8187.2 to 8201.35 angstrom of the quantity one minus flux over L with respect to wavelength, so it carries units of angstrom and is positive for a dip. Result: 1.6 angstrom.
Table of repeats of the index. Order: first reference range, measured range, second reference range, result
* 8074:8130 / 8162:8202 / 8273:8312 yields 2.2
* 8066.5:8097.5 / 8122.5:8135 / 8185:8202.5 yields -0.7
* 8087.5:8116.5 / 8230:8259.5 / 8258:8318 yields -0.3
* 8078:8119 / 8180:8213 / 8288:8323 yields 2.5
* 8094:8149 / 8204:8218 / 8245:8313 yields 0.2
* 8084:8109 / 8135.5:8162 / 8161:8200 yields -1.1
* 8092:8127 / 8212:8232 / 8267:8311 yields 0.1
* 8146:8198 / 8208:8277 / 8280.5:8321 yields -1.4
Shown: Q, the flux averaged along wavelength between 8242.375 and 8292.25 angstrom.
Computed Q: 17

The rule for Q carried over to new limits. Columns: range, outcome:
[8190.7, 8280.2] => 16.6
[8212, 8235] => 16.7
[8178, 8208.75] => 15.3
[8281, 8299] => 16.8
